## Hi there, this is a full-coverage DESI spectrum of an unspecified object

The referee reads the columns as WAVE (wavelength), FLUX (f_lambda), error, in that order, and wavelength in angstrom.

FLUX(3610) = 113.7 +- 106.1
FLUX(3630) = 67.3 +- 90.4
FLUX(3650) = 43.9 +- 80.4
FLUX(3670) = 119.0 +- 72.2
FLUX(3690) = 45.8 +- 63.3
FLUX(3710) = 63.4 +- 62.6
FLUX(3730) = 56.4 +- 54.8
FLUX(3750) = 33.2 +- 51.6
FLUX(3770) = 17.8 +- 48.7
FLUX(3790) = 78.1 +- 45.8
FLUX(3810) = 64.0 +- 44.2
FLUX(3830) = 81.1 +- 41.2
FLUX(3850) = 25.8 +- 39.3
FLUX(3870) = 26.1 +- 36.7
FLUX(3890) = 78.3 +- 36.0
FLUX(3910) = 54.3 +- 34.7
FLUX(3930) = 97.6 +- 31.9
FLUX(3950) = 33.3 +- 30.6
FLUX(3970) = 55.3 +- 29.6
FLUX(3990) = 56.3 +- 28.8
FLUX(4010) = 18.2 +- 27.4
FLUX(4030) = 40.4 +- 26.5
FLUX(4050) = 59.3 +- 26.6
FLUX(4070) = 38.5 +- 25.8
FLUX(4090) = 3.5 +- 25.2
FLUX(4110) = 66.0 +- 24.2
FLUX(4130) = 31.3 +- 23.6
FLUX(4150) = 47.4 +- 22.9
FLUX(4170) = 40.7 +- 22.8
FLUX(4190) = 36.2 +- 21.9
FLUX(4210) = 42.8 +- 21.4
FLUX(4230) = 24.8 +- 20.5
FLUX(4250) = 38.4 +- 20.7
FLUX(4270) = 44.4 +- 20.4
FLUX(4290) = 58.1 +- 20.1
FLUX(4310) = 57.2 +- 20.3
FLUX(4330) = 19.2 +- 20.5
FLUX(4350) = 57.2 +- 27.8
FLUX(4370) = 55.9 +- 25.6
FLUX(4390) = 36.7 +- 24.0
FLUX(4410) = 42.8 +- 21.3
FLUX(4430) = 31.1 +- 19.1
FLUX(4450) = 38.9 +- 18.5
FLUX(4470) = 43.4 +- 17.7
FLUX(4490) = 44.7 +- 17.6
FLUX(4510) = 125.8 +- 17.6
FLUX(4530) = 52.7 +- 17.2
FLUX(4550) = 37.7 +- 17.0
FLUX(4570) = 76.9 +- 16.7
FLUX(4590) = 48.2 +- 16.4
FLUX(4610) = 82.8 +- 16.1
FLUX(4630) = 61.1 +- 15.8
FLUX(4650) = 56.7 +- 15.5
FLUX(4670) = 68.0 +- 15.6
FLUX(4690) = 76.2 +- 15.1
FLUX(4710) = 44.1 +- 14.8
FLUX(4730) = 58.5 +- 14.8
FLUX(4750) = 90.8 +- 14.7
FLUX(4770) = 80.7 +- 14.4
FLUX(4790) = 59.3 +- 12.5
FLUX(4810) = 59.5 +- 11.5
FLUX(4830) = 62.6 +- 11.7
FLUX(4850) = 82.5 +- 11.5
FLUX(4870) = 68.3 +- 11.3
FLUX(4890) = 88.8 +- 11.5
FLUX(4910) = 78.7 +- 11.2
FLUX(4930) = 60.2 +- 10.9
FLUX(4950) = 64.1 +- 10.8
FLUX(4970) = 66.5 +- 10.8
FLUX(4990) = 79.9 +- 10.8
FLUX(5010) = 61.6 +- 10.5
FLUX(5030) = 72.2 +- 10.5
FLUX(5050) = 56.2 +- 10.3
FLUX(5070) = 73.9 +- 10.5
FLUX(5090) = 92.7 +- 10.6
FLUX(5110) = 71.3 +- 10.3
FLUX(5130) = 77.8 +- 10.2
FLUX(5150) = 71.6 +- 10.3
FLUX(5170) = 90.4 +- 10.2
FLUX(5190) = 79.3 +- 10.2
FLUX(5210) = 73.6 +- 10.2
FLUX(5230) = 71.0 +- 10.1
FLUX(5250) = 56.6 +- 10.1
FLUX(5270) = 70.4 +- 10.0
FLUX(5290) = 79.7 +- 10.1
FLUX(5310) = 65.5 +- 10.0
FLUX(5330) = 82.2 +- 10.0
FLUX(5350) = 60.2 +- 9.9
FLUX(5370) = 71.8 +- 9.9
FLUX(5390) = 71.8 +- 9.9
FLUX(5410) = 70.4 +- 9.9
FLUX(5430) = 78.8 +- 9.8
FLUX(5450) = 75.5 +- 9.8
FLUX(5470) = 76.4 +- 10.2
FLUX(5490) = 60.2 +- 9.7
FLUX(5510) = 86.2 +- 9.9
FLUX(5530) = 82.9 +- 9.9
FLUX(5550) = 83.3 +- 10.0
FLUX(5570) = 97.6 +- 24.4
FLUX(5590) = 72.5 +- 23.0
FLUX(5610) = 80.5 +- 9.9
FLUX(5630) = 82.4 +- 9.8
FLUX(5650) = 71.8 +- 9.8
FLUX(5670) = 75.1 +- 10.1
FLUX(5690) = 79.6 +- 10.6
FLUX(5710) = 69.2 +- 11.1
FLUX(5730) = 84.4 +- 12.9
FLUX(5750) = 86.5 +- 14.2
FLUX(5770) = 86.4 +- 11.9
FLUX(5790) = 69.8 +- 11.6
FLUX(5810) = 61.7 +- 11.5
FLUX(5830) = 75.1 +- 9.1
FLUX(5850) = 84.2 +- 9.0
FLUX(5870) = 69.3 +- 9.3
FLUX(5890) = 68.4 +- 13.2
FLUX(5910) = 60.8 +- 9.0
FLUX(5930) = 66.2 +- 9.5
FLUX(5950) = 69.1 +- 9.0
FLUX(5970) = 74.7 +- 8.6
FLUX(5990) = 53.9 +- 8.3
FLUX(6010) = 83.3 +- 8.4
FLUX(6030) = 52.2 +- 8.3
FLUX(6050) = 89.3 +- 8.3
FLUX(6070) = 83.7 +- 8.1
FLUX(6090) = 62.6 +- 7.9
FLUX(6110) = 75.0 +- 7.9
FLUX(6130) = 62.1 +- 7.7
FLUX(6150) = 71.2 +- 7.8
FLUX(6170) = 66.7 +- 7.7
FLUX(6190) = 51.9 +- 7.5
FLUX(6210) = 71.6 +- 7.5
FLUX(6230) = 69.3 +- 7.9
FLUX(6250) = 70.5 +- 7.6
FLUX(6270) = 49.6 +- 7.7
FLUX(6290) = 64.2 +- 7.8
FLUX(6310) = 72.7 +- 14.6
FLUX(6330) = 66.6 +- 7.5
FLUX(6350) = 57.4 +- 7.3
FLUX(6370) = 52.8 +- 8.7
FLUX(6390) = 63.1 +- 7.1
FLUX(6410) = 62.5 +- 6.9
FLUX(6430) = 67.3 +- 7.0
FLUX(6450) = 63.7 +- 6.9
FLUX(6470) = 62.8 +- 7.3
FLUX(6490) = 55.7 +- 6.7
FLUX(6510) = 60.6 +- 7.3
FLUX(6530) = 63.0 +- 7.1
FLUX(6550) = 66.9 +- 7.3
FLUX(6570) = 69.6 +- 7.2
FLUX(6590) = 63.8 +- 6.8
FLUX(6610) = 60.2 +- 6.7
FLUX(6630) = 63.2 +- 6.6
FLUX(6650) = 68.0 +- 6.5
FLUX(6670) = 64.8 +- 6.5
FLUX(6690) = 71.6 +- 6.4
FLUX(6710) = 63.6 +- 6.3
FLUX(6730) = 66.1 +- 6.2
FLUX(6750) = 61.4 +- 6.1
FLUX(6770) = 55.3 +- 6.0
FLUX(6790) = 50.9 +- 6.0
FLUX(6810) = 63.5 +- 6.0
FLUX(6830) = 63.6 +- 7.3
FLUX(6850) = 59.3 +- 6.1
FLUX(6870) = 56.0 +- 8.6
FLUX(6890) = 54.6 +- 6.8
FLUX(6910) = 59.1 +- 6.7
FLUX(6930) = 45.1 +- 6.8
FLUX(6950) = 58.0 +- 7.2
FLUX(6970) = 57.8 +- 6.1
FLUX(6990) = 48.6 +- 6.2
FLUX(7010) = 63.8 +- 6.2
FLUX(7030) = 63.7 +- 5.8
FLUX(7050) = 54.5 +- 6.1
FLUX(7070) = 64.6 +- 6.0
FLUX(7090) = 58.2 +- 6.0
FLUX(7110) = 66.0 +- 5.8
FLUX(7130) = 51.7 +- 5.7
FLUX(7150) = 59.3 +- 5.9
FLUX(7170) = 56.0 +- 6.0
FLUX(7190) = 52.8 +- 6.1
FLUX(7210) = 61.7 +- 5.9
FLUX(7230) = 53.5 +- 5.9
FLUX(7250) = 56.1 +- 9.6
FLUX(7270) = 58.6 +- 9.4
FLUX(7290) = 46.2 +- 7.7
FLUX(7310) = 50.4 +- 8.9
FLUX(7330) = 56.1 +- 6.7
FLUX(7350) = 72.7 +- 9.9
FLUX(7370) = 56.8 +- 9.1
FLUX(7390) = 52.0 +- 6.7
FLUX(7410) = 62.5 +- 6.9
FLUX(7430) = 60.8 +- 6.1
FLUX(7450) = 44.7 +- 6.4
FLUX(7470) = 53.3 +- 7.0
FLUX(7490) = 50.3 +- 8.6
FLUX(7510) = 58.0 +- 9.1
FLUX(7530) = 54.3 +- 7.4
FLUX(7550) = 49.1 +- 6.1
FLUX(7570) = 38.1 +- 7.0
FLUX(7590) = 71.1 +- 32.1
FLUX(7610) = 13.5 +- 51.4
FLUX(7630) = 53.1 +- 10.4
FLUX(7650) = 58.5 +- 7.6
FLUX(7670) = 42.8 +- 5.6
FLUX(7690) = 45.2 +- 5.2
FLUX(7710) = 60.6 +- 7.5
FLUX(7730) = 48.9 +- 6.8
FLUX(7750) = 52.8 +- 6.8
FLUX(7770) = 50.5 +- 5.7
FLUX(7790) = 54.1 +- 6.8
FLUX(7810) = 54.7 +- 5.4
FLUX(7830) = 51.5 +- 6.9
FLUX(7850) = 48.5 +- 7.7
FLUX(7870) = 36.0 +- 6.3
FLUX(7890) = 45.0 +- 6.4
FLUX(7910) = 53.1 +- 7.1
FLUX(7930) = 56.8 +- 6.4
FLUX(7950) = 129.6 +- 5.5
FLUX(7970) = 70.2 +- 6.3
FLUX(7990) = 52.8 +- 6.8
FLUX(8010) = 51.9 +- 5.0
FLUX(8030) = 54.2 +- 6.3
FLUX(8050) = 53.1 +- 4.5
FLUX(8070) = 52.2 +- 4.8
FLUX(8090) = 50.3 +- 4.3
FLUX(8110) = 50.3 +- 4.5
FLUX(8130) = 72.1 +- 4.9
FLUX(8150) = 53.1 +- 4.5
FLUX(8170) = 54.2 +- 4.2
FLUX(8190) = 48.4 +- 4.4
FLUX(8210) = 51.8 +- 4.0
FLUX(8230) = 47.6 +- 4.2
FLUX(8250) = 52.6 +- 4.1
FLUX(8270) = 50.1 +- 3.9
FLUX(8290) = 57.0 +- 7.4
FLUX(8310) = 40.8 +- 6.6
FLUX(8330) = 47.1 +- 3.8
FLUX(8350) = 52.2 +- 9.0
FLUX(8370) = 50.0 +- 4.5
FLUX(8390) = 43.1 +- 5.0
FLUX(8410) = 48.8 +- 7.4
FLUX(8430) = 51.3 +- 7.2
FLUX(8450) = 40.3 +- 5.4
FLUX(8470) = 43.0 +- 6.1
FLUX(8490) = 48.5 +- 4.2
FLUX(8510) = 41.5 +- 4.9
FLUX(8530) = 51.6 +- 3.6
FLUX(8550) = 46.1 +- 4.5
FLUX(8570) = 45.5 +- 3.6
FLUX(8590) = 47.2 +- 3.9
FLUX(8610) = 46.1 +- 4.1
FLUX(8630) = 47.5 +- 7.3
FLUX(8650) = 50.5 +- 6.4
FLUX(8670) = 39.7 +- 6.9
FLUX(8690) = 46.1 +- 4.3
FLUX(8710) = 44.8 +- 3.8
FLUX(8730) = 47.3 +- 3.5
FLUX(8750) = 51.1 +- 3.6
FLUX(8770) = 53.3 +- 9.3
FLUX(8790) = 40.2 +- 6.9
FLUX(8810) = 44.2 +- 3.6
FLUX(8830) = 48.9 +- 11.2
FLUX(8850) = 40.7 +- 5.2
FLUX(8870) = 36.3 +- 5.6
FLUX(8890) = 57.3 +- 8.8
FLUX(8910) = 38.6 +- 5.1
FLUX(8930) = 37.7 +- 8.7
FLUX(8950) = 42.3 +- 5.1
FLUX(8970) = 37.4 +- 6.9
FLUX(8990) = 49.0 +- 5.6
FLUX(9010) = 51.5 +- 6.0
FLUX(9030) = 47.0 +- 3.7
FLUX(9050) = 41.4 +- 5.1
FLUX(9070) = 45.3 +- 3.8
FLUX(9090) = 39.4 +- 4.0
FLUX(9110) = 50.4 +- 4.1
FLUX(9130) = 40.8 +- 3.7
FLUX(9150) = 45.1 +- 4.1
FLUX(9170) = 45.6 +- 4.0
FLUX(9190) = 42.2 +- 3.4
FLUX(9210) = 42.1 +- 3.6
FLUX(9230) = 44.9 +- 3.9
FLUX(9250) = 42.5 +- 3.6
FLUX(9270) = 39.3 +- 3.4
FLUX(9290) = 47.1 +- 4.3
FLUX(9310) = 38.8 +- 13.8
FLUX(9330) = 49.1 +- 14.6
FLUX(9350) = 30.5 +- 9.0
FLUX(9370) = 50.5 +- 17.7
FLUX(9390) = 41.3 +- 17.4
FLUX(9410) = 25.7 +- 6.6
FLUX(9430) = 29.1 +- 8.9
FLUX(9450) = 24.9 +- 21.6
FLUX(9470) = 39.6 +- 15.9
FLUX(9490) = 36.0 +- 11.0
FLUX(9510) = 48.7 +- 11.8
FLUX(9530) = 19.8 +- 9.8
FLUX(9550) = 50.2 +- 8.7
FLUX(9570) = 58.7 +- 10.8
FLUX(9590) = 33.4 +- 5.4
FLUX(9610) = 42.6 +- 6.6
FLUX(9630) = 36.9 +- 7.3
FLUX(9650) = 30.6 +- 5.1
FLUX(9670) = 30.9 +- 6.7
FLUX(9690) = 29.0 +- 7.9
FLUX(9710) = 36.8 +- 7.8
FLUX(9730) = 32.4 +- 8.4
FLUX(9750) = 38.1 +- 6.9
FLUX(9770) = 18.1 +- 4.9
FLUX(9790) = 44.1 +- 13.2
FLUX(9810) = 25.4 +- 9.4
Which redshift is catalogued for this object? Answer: 0.21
